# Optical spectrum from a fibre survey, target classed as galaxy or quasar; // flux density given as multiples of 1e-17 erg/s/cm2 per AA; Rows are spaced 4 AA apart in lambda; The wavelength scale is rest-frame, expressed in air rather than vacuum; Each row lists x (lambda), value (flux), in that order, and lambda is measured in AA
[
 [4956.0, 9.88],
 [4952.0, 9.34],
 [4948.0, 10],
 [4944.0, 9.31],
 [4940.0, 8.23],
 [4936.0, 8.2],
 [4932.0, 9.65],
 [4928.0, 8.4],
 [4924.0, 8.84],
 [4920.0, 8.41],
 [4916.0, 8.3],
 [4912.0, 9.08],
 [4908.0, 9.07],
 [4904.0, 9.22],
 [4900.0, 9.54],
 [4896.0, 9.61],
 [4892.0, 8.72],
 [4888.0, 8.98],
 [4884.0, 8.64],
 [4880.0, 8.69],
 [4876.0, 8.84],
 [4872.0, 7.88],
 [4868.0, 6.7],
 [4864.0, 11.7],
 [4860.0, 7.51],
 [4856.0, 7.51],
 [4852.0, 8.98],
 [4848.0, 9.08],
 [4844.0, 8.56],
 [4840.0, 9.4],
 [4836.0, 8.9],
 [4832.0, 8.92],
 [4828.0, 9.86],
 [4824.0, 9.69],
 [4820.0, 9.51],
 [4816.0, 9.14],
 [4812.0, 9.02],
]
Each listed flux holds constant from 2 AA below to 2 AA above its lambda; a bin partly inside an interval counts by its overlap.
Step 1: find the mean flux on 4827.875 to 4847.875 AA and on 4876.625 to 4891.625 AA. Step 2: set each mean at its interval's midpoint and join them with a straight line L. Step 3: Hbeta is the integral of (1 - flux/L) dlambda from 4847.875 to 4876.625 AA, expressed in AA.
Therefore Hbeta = 1.4 AA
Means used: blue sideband 9.05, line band 8.47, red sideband 8.77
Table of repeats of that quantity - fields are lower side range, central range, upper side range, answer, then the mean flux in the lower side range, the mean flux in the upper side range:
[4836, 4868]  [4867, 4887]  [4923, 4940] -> 1.18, 8.82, 8.7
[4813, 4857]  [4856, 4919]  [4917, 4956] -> 1.66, 9.08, 8.96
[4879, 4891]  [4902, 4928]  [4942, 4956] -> 1.05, 8.77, 9.6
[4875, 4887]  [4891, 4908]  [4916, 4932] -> -1.13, 8.74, 8.66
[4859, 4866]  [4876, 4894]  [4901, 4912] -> 1.44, 9.9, 9.17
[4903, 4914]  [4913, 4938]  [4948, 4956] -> 1.79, 9.11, 9.64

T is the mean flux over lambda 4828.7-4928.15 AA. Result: 8.8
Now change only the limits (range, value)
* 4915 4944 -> 8.64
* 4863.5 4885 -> 8.54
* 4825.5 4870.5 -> 8.83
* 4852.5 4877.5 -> 8.38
